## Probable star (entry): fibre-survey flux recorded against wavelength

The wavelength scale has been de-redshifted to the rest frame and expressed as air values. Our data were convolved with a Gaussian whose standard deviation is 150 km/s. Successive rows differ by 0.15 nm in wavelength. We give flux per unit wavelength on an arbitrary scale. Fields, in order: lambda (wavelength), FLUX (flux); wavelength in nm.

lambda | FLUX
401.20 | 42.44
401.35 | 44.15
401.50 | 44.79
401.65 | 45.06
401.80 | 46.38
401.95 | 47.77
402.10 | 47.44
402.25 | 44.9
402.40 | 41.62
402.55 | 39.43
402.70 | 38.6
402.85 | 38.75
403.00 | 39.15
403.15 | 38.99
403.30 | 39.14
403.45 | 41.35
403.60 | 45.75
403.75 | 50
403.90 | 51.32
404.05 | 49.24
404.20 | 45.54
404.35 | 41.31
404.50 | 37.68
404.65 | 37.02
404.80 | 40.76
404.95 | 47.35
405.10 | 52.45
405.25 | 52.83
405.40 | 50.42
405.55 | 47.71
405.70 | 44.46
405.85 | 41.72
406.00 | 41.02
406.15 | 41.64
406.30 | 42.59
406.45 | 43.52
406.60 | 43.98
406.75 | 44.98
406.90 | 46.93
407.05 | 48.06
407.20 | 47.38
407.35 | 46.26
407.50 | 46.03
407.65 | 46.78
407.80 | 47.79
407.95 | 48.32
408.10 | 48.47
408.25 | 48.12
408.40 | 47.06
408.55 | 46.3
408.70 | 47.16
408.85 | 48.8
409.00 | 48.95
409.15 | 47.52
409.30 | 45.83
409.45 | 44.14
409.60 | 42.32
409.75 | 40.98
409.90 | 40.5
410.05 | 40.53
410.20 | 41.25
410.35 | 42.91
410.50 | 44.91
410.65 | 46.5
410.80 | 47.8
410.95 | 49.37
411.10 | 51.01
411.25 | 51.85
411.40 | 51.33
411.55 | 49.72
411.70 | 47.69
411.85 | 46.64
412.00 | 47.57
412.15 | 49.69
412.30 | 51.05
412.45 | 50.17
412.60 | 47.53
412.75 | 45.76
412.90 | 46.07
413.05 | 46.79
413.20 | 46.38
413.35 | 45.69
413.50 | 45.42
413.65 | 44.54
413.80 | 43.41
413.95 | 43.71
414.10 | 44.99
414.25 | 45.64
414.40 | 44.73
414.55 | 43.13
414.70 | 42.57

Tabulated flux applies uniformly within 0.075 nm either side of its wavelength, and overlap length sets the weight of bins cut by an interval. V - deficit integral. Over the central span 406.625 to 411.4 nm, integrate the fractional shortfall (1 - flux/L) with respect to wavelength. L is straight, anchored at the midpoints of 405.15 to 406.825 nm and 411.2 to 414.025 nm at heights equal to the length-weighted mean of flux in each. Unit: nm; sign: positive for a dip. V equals -0.02 nm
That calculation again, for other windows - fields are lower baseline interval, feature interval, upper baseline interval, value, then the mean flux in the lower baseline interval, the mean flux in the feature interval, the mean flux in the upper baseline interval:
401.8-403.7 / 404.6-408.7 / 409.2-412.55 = -0.16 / 42.2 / 46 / 46.5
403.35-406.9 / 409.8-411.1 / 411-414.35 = 0.06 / 45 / 44.6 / 47.4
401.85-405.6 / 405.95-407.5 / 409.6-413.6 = 0.01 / 44.3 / 44.8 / 46.6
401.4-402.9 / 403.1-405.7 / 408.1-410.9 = -0.07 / 43.6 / 45.3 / 45.2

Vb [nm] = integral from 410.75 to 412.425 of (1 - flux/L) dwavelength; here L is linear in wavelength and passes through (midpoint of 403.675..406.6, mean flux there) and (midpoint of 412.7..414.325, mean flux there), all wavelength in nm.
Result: -0.16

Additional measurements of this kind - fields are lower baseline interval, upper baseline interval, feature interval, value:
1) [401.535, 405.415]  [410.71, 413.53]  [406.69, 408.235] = -0.04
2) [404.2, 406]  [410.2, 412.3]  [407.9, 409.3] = -0.03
